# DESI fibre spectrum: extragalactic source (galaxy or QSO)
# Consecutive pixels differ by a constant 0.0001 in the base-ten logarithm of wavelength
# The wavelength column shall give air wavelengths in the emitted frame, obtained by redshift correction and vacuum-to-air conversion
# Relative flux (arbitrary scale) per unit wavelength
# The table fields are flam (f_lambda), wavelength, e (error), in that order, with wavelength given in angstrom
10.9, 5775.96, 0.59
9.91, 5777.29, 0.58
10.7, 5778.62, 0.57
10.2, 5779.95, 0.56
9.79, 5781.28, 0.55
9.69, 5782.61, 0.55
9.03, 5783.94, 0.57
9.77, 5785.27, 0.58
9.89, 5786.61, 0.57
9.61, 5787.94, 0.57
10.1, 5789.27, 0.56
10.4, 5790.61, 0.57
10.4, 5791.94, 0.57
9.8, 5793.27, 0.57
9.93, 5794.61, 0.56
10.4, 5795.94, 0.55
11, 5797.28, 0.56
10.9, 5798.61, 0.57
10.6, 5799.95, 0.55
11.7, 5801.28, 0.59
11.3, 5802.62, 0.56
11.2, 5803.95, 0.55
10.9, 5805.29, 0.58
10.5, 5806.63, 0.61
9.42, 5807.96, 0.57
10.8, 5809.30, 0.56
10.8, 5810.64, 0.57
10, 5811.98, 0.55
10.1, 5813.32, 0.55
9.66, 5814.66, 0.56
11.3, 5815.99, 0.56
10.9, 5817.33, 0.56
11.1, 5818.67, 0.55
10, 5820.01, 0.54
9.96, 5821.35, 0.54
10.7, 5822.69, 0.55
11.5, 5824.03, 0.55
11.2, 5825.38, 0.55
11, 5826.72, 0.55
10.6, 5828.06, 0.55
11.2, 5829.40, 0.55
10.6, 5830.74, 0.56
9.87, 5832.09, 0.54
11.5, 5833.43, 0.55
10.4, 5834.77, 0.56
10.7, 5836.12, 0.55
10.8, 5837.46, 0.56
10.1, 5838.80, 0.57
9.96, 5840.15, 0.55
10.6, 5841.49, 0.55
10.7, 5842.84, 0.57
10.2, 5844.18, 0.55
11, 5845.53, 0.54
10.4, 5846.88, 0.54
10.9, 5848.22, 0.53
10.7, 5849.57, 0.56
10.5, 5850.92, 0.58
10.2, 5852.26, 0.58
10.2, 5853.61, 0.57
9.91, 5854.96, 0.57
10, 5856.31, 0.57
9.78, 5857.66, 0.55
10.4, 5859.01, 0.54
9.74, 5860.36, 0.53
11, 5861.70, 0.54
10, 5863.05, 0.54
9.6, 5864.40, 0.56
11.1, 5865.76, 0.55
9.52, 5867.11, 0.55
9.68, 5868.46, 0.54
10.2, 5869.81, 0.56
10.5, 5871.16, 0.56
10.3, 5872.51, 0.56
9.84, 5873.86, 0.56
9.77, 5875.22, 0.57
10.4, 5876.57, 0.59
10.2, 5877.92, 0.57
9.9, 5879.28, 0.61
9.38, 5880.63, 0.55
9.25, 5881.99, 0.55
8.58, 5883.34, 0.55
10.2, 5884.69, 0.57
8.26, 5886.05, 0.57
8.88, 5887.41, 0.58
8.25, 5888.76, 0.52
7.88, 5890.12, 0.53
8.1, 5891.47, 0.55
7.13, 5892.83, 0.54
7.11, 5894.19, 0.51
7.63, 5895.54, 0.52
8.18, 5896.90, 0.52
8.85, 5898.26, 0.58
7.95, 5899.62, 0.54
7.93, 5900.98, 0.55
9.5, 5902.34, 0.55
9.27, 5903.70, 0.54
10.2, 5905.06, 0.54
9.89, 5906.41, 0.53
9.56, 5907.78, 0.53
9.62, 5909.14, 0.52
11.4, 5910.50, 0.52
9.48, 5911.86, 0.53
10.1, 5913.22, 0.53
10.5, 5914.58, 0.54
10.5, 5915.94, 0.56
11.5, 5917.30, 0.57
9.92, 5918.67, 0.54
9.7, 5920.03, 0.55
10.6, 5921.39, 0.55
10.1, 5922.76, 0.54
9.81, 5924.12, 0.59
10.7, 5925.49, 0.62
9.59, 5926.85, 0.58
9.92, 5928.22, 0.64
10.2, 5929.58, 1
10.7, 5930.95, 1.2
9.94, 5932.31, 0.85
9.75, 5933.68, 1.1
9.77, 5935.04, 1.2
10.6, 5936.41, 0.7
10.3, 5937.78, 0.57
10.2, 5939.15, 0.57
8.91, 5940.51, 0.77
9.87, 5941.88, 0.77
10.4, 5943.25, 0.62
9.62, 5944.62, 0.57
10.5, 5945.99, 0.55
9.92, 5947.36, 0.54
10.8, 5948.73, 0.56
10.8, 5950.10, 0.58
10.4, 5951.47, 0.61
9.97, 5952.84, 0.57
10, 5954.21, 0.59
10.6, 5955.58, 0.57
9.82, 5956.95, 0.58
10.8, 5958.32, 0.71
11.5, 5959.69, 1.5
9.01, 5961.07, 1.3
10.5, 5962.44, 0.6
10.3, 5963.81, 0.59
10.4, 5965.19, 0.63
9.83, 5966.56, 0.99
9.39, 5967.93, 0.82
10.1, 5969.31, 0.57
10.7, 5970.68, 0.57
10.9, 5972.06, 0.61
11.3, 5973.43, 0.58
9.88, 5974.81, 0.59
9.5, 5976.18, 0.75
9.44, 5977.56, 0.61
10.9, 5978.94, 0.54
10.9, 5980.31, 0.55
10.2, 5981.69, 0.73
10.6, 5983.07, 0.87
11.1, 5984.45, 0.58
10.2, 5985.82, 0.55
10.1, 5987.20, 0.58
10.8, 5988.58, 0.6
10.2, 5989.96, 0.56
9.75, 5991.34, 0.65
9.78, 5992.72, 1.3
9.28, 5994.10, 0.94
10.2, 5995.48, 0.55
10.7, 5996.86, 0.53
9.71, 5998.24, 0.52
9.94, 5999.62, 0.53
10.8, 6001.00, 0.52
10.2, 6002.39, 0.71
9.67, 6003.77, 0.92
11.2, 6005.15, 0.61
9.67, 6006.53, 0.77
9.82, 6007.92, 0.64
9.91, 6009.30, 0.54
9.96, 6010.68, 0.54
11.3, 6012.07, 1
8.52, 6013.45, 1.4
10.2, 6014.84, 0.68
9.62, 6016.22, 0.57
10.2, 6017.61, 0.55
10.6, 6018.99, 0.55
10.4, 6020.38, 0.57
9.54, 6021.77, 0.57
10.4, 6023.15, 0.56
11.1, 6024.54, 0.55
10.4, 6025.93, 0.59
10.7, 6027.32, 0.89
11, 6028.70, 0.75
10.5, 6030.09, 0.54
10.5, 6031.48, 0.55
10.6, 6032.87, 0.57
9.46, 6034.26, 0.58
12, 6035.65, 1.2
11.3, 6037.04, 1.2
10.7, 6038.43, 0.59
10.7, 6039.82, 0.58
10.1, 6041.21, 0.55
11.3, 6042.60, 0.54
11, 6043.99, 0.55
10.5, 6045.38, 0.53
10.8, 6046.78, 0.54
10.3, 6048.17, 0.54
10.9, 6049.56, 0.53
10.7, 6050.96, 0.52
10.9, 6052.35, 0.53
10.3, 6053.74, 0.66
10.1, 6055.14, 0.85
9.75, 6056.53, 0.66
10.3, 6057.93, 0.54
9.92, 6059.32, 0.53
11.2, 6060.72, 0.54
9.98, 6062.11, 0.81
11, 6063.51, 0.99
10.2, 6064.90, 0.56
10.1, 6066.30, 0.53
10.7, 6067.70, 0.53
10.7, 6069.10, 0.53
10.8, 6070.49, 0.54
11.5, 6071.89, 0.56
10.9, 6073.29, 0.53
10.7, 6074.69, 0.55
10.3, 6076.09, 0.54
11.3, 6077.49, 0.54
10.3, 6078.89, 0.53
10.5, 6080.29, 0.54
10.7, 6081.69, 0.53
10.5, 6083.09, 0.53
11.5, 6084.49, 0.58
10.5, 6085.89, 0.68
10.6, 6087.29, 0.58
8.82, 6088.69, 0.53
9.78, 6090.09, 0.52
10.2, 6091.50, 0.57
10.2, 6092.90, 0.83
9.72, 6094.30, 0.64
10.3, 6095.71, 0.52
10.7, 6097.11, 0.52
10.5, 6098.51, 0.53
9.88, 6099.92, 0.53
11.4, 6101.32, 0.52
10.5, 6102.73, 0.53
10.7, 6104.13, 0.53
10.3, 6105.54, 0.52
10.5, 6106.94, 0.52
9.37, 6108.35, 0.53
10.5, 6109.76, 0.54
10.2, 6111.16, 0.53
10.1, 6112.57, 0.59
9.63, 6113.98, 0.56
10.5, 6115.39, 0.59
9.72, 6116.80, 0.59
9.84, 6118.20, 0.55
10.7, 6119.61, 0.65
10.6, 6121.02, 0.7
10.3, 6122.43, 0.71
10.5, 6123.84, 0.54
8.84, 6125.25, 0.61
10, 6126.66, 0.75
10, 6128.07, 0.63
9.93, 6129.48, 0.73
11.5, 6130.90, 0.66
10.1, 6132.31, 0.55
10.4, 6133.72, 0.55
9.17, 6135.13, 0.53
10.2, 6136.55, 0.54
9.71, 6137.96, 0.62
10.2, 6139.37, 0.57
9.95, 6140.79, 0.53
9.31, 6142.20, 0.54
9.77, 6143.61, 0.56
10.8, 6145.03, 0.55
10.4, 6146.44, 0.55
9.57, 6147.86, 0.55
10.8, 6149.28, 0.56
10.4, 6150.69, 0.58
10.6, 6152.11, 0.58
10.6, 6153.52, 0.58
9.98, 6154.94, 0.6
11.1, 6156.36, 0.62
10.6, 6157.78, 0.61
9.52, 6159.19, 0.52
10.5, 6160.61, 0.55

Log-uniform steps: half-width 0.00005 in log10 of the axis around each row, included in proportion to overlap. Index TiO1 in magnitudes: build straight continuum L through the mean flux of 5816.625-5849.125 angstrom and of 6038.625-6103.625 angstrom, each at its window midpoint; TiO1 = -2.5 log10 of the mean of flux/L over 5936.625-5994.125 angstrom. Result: 0.04 mag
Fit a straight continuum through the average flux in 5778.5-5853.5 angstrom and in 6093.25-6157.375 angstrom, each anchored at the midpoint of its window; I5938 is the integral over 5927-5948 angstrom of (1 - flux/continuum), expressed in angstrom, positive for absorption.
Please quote 0.7 angstrom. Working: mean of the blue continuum 10.5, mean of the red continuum 10.2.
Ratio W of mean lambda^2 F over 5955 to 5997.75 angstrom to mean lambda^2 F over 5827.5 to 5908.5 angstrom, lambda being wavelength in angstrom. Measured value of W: 1.1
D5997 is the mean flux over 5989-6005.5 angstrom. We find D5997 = 10.1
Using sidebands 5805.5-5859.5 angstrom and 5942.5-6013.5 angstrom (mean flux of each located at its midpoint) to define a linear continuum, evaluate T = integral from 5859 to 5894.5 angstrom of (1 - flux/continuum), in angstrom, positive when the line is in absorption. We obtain 3.3 angstrom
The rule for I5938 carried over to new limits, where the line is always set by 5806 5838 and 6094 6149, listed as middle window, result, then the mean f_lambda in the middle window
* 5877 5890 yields 1.66 angstrom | 9.17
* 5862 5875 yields 0.55 angstrom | 10.1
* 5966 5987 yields 0.11 angstrom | 10.3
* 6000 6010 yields 0.16 angstrom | 10.2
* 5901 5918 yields 0.71 angstrom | 10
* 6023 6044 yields -0.89 angstrom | 10.7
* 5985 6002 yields 0.37 angstrom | 10.1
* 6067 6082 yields -0.77 angstrom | 10.8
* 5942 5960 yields 0.11 angstrom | 10.4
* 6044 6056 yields -0.35 angstrom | 10.6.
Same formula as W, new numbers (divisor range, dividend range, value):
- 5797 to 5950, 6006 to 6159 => 1.11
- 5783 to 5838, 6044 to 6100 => 1.09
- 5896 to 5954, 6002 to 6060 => 1.09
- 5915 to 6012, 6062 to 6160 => 1.06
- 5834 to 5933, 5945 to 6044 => 1.09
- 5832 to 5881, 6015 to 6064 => 1.09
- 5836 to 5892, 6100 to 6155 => 1.12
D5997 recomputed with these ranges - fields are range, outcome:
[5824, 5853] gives 10.6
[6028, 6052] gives 10.7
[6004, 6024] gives 10.1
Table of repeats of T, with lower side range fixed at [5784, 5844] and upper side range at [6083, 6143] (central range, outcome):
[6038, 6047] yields -0.41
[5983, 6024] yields 0.65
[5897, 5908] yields 1.42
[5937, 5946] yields 0.38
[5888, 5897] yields 2.33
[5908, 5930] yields 0.40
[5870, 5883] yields 0.66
